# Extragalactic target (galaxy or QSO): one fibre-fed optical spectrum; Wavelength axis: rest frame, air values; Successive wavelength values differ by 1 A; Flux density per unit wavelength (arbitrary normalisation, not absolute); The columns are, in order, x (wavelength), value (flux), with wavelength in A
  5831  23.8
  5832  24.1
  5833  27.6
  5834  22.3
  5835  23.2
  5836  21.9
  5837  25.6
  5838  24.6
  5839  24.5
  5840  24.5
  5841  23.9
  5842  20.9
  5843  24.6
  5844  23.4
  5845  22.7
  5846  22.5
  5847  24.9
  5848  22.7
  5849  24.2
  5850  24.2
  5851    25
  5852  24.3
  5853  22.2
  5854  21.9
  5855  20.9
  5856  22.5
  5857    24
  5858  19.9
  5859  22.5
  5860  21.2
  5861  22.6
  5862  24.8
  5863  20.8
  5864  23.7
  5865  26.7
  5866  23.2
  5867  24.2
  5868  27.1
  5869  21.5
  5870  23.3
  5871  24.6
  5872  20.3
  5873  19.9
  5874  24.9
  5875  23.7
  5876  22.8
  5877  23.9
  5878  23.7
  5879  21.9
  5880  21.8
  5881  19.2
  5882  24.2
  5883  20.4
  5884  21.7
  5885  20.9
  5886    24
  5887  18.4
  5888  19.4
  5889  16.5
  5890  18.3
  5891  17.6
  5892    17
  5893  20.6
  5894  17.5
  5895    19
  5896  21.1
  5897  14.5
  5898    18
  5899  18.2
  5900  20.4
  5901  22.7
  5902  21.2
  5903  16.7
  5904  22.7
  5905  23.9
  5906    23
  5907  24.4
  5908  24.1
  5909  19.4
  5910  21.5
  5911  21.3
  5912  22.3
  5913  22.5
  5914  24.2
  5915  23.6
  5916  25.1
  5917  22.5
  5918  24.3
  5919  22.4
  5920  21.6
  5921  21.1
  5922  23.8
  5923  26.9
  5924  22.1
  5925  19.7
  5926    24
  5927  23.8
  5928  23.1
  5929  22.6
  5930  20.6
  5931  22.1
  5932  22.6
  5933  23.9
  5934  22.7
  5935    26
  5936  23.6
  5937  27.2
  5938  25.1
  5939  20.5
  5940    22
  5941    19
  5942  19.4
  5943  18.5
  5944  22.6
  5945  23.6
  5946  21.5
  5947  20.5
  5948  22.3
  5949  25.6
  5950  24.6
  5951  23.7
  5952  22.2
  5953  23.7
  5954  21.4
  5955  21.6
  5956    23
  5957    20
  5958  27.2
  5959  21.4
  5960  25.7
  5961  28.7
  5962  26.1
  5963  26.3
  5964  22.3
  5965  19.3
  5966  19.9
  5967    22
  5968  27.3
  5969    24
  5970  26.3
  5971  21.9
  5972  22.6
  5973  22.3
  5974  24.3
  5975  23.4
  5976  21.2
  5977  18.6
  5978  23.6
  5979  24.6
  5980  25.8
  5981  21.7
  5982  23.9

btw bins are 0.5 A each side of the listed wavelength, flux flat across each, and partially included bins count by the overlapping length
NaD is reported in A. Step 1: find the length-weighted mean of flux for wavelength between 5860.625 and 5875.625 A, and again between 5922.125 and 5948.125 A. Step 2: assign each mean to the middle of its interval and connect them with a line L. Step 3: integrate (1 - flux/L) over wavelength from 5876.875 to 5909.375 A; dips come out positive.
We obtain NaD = 3.7 A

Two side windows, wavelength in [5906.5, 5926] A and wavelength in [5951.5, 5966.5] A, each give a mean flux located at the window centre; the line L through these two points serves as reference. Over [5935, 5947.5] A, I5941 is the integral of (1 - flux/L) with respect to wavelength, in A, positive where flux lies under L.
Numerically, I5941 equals 0.5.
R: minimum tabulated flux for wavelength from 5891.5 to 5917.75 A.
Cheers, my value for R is 14.5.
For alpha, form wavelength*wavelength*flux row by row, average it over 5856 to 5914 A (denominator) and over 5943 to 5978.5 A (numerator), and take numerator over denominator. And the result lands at 1.10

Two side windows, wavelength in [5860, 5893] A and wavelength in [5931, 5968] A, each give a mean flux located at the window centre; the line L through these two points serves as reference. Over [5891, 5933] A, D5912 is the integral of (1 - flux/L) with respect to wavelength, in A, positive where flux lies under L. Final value 1.5 A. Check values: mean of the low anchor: 21.9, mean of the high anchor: 23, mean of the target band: 21.6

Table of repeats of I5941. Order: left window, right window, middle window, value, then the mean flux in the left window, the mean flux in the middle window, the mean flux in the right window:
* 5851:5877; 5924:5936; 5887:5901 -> 2.72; 23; 18.5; 22.8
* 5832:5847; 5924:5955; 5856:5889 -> 1.33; 23.8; 22.4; 22.6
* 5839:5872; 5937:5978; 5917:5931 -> 0.15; 23.3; 22.7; 22.9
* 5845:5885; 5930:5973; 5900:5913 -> 0.61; 22.9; 21.9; 23.1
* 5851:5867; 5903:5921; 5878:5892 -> 1.49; 22.9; 20.3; 22.6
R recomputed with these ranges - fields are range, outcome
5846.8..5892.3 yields 16.5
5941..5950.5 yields 18.5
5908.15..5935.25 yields 19.4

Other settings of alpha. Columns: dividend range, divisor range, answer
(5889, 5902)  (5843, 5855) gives 0.81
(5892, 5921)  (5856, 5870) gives 0.93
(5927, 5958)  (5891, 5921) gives 1.08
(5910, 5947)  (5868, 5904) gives 1.11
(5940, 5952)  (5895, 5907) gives 1.10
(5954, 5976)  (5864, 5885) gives 1.06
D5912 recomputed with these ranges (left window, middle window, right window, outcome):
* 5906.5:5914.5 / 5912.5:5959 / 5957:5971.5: 0.8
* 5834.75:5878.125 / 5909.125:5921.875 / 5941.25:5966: 0.2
